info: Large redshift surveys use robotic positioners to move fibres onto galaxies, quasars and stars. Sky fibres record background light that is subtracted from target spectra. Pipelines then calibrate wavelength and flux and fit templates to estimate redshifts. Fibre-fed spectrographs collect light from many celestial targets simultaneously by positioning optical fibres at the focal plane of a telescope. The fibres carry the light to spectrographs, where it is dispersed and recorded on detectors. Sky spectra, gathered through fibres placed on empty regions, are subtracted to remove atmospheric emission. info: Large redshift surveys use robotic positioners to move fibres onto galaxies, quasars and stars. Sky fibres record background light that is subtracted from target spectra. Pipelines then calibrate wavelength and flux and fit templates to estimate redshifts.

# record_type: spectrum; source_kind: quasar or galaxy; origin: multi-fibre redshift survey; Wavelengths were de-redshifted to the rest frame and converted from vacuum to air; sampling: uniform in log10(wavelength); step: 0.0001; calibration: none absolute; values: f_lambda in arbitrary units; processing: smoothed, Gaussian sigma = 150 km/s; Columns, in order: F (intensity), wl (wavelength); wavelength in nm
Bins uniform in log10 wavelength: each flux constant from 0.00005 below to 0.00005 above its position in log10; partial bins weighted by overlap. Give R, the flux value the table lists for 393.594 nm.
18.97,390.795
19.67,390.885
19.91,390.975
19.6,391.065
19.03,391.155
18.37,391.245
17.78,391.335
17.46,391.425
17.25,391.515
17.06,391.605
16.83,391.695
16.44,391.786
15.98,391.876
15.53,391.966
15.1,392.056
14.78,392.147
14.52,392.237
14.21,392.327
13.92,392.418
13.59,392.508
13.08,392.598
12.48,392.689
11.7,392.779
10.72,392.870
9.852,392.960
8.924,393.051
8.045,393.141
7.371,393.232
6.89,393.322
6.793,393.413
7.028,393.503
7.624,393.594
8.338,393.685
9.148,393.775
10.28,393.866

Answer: 7.624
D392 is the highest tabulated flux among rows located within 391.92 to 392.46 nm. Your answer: 15.53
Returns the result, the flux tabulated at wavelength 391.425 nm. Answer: 17.46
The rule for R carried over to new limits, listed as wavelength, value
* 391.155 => 19.03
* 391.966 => 15.53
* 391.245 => 18.37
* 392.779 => 11.7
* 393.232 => 7.371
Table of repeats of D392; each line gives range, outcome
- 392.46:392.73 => 13.59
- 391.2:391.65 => 18.37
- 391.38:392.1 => 17.46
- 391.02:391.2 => 19.6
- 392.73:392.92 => 11.7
